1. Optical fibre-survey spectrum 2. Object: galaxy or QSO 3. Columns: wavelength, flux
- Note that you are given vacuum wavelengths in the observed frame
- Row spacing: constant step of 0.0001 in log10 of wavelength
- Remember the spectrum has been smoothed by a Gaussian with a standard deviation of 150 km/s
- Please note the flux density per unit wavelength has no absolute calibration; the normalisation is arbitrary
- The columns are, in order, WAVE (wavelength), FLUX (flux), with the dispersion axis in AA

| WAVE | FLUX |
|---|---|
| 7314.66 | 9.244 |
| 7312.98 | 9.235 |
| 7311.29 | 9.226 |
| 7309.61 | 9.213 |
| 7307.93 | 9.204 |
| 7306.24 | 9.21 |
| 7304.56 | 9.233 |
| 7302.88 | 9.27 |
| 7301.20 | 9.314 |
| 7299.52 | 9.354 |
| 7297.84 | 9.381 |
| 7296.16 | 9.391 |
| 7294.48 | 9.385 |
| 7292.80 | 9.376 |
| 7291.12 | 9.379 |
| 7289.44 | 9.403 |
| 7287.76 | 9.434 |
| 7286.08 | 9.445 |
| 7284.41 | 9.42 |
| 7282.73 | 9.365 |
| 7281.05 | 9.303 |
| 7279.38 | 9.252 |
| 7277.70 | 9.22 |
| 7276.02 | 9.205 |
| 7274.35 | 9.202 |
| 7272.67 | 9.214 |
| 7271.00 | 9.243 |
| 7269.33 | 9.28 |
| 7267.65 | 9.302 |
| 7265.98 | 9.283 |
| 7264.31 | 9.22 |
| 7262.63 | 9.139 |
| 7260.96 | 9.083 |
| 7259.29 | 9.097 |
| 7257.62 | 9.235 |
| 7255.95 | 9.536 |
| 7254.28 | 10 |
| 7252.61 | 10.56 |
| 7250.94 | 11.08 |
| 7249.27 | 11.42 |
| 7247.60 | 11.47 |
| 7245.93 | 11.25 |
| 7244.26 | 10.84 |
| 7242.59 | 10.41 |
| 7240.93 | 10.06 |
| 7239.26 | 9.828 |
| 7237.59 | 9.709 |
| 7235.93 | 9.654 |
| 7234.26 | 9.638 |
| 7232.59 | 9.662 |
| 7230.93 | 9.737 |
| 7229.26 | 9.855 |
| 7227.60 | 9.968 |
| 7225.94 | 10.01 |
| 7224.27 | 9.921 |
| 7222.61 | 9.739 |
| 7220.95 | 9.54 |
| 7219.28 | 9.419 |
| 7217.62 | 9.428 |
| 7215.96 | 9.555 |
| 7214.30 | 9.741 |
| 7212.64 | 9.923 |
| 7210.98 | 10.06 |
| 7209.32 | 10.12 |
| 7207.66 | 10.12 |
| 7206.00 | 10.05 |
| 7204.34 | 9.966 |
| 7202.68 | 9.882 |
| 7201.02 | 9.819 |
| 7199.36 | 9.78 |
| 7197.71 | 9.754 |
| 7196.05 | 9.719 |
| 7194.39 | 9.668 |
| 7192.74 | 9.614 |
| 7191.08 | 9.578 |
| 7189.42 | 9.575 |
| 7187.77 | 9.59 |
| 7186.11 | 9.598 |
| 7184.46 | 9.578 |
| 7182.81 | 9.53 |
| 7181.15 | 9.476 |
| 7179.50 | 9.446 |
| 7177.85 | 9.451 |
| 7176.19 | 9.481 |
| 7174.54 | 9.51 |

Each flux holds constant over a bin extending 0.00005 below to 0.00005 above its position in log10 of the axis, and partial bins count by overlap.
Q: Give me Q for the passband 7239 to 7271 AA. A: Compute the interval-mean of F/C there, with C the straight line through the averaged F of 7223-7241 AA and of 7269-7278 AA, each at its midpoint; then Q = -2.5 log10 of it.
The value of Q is -0.06 mag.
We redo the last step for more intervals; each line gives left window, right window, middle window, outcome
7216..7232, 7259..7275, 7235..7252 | -0.12 mag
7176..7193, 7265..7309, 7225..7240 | -0.04 mag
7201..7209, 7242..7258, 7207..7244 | 0.05 mag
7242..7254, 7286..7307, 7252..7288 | 0.10 mag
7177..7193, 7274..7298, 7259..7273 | 0.02 mag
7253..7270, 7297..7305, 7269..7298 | 0.00 mag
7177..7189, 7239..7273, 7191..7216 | -0.02 mag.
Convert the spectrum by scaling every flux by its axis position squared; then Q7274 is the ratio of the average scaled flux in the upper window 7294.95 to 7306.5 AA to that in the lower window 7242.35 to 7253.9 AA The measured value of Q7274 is 0.86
